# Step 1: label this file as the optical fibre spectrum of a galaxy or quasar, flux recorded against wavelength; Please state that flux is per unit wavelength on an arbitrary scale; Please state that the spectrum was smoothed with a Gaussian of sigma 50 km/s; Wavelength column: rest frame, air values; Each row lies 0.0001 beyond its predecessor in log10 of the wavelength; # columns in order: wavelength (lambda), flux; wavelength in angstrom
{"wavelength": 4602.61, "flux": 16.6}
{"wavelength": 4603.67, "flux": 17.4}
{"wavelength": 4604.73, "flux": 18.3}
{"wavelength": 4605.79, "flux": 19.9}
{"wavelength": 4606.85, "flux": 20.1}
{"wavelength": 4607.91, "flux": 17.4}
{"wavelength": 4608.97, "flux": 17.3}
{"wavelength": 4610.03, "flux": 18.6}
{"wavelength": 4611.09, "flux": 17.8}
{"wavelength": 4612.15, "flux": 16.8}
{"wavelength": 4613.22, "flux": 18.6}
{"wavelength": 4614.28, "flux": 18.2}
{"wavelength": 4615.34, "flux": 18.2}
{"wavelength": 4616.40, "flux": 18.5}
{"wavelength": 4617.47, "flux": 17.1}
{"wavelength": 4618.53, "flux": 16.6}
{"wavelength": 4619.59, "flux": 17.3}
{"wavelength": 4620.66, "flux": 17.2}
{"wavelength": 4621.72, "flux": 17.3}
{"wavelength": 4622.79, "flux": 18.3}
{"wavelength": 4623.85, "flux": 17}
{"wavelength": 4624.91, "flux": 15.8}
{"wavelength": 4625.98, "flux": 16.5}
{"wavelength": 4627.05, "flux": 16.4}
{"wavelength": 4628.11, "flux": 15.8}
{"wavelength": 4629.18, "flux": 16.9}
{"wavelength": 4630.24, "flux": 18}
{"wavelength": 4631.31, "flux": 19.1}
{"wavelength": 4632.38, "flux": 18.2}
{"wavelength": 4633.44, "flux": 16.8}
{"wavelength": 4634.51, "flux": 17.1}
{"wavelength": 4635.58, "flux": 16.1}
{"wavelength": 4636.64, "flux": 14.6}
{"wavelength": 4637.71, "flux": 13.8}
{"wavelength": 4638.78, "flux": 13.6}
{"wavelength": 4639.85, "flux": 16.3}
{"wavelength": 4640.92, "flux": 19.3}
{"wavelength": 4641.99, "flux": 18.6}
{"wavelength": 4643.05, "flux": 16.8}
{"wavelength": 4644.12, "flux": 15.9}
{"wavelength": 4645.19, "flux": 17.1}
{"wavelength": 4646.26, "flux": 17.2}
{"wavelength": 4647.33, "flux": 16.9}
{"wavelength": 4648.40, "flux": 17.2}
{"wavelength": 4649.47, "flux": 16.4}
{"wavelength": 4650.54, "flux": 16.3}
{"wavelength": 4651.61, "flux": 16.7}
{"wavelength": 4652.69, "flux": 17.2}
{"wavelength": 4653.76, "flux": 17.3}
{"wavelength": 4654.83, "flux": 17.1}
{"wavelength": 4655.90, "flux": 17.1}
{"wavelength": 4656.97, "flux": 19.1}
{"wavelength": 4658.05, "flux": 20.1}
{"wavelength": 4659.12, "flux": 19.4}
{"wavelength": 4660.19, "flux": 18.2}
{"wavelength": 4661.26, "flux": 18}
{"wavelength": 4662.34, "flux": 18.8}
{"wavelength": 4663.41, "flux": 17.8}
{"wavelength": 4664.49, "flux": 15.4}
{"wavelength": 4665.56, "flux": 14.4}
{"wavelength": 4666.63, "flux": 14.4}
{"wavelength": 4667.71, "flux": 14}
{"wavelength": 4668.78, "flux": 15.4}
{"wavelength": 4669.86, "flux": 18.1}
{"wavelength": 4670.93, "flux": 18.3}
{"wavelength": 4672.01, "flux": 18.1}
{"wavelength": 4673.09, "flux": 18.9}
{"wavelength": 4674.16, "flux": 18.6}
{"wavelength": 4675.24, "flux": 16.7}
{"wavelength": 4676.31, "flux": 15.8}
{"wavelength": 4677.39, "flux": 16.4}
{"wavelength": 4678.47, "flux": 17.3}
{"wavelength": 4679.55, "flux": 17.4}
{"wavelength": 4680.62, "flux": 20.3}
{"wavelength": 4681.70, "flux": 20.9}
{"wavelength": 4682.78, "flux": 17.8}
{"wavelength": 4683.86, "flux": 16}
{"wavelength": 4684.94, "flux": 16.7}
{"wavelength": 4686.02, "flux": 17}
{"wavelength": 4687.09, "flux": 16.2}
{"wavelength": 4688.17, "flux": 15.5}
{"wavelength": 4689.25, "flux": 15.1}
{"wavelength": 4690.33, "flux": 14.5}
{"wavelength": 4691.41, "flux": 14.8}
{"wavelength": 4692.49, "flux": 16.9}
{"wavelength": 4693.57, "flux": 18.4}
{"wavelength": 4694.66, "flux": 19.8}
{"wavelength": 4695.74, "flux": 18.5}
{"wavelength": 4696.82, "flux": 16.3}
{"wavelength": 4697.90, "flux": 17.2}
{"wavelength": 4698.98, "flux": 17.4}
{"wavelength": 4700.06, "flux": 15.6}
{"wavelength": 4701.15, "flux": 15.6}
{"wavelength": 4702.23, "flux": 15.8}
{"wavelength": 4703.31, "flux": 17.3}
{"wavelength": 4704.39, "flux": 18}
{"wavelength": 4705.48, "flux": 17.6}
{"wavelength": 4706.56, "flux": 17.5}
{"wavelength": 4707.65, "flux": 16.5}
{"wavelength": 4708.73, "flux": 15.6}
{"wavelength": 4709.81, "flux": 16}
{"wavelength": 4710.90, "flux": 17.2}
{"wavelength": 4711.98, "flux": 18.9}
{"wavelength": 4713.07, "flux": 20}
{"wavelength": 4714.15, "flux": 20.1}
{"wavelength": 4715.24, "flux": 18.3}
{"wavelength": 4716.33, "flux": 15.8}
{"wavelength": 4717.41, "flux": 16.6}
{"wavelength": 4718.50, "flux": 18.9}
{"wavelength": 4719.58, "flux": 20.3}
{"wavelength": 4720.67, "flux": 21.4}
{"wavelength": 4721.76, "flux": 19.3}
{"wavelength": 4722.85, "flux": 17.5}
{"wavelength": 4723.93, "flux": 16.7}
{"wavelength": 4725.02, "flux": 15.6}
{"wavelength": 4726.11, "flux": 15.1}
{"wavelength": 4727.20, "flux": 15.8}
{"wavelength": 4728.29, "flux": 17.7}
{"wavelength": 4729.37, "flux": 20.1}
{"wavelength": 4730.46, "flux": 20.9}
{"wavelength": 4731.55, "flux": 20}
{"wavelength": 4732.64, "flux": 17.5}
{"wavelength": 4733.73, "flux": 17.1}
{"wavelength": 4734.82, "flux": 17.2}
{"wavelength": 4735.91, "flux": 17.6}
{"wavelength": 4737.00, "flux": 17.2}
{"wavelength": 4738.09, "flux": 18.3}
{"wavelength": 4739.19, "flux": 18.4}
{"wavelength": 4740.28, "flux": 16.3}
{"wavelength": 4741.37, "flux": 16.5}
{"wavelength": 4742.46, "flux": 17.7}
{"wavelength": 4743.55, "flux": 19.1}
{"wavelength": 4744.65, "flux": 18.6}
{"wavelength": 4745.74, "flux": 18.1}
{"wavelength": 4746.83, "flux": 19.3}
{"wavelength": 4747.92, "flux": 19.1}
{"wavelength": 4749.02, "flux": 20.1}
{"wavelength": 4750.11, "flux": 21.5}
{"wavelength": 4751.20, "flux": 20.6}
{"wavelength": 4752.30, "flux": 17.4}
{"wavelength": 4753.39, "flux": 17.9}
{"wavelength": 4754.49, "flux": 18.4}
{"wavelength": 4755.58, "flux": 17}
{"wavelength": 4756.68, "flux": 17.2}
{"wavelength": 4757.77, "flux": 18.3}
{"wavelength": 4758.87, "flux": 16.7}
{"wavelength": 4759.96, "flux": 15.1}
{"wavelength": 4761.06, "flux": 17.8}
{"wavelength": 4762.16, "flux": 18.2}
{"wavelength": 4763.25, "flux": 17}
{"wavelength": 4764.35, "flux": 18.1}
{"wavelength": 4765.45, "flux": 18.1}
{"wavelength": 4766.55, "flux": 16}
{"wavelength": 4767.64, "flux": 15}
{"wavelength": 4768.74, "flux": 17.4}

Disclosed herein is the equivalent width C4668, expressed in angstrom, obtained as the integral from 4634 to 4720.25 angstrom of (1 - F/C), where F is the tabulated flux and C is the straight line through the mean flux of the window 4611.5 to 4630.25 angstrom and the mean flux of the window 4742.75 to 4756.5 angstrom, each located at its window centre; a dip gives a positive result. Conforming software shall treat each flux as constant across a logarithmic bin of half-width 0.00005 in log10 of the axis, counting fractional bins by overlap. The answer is 3.9 angstrom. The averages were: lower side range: 17.2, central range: 17.1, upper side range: 18.9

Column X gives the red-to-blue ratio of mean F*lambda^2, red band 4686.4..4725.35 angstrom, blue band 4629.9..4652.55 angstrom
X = 1.06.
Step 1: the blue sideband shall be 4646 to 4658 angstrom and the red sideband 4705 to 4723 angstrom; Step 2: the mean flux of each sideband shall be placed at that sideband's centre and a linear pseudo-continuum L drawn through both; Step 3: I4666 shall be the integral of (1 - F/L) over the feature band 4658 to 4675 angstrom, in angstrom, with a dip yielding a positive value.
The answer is 0.2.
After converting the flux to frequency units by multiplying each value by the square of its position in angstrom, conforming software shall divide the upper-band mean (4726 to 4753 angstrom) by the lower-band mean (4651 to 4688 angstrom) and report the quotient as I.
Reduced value 1.09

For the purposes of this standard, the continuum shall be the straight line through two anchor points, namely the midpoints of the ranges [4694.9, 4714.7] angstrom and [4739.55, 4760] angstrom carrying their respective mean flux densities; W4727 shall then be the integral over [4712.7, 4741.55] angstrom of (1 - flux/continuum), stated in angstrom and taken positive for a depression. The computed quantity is -0.4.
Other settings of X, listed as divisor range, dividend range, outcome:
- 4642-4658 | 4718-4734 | 1.10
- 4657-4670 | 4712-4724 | 1.12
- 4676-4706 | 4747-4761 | 1.10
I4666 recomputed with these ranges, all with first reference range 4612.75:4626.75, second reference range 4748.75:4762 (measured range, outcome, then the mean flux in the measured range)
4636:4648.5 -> 0.8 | 16.4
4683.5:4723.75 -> 1.2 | 17.3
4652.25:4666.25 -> 0.0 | 17.7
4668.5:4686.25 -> 0.0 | 17.7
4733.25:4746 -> 0.3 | 17.7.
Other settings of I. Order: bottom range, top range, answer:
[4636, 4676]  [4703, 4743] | 1.08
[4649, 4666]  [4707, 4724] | 1.06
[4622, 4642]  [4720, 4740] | 1.12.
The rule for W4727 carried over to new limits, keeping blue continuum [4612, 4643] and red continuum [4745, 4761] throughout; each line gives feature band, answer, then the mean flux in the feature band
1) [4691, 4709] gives 0.8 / 17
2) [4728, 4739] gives -0.2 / 18.4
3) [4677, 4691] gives 0.5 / 17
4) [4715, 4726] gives 0.0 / 17.9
